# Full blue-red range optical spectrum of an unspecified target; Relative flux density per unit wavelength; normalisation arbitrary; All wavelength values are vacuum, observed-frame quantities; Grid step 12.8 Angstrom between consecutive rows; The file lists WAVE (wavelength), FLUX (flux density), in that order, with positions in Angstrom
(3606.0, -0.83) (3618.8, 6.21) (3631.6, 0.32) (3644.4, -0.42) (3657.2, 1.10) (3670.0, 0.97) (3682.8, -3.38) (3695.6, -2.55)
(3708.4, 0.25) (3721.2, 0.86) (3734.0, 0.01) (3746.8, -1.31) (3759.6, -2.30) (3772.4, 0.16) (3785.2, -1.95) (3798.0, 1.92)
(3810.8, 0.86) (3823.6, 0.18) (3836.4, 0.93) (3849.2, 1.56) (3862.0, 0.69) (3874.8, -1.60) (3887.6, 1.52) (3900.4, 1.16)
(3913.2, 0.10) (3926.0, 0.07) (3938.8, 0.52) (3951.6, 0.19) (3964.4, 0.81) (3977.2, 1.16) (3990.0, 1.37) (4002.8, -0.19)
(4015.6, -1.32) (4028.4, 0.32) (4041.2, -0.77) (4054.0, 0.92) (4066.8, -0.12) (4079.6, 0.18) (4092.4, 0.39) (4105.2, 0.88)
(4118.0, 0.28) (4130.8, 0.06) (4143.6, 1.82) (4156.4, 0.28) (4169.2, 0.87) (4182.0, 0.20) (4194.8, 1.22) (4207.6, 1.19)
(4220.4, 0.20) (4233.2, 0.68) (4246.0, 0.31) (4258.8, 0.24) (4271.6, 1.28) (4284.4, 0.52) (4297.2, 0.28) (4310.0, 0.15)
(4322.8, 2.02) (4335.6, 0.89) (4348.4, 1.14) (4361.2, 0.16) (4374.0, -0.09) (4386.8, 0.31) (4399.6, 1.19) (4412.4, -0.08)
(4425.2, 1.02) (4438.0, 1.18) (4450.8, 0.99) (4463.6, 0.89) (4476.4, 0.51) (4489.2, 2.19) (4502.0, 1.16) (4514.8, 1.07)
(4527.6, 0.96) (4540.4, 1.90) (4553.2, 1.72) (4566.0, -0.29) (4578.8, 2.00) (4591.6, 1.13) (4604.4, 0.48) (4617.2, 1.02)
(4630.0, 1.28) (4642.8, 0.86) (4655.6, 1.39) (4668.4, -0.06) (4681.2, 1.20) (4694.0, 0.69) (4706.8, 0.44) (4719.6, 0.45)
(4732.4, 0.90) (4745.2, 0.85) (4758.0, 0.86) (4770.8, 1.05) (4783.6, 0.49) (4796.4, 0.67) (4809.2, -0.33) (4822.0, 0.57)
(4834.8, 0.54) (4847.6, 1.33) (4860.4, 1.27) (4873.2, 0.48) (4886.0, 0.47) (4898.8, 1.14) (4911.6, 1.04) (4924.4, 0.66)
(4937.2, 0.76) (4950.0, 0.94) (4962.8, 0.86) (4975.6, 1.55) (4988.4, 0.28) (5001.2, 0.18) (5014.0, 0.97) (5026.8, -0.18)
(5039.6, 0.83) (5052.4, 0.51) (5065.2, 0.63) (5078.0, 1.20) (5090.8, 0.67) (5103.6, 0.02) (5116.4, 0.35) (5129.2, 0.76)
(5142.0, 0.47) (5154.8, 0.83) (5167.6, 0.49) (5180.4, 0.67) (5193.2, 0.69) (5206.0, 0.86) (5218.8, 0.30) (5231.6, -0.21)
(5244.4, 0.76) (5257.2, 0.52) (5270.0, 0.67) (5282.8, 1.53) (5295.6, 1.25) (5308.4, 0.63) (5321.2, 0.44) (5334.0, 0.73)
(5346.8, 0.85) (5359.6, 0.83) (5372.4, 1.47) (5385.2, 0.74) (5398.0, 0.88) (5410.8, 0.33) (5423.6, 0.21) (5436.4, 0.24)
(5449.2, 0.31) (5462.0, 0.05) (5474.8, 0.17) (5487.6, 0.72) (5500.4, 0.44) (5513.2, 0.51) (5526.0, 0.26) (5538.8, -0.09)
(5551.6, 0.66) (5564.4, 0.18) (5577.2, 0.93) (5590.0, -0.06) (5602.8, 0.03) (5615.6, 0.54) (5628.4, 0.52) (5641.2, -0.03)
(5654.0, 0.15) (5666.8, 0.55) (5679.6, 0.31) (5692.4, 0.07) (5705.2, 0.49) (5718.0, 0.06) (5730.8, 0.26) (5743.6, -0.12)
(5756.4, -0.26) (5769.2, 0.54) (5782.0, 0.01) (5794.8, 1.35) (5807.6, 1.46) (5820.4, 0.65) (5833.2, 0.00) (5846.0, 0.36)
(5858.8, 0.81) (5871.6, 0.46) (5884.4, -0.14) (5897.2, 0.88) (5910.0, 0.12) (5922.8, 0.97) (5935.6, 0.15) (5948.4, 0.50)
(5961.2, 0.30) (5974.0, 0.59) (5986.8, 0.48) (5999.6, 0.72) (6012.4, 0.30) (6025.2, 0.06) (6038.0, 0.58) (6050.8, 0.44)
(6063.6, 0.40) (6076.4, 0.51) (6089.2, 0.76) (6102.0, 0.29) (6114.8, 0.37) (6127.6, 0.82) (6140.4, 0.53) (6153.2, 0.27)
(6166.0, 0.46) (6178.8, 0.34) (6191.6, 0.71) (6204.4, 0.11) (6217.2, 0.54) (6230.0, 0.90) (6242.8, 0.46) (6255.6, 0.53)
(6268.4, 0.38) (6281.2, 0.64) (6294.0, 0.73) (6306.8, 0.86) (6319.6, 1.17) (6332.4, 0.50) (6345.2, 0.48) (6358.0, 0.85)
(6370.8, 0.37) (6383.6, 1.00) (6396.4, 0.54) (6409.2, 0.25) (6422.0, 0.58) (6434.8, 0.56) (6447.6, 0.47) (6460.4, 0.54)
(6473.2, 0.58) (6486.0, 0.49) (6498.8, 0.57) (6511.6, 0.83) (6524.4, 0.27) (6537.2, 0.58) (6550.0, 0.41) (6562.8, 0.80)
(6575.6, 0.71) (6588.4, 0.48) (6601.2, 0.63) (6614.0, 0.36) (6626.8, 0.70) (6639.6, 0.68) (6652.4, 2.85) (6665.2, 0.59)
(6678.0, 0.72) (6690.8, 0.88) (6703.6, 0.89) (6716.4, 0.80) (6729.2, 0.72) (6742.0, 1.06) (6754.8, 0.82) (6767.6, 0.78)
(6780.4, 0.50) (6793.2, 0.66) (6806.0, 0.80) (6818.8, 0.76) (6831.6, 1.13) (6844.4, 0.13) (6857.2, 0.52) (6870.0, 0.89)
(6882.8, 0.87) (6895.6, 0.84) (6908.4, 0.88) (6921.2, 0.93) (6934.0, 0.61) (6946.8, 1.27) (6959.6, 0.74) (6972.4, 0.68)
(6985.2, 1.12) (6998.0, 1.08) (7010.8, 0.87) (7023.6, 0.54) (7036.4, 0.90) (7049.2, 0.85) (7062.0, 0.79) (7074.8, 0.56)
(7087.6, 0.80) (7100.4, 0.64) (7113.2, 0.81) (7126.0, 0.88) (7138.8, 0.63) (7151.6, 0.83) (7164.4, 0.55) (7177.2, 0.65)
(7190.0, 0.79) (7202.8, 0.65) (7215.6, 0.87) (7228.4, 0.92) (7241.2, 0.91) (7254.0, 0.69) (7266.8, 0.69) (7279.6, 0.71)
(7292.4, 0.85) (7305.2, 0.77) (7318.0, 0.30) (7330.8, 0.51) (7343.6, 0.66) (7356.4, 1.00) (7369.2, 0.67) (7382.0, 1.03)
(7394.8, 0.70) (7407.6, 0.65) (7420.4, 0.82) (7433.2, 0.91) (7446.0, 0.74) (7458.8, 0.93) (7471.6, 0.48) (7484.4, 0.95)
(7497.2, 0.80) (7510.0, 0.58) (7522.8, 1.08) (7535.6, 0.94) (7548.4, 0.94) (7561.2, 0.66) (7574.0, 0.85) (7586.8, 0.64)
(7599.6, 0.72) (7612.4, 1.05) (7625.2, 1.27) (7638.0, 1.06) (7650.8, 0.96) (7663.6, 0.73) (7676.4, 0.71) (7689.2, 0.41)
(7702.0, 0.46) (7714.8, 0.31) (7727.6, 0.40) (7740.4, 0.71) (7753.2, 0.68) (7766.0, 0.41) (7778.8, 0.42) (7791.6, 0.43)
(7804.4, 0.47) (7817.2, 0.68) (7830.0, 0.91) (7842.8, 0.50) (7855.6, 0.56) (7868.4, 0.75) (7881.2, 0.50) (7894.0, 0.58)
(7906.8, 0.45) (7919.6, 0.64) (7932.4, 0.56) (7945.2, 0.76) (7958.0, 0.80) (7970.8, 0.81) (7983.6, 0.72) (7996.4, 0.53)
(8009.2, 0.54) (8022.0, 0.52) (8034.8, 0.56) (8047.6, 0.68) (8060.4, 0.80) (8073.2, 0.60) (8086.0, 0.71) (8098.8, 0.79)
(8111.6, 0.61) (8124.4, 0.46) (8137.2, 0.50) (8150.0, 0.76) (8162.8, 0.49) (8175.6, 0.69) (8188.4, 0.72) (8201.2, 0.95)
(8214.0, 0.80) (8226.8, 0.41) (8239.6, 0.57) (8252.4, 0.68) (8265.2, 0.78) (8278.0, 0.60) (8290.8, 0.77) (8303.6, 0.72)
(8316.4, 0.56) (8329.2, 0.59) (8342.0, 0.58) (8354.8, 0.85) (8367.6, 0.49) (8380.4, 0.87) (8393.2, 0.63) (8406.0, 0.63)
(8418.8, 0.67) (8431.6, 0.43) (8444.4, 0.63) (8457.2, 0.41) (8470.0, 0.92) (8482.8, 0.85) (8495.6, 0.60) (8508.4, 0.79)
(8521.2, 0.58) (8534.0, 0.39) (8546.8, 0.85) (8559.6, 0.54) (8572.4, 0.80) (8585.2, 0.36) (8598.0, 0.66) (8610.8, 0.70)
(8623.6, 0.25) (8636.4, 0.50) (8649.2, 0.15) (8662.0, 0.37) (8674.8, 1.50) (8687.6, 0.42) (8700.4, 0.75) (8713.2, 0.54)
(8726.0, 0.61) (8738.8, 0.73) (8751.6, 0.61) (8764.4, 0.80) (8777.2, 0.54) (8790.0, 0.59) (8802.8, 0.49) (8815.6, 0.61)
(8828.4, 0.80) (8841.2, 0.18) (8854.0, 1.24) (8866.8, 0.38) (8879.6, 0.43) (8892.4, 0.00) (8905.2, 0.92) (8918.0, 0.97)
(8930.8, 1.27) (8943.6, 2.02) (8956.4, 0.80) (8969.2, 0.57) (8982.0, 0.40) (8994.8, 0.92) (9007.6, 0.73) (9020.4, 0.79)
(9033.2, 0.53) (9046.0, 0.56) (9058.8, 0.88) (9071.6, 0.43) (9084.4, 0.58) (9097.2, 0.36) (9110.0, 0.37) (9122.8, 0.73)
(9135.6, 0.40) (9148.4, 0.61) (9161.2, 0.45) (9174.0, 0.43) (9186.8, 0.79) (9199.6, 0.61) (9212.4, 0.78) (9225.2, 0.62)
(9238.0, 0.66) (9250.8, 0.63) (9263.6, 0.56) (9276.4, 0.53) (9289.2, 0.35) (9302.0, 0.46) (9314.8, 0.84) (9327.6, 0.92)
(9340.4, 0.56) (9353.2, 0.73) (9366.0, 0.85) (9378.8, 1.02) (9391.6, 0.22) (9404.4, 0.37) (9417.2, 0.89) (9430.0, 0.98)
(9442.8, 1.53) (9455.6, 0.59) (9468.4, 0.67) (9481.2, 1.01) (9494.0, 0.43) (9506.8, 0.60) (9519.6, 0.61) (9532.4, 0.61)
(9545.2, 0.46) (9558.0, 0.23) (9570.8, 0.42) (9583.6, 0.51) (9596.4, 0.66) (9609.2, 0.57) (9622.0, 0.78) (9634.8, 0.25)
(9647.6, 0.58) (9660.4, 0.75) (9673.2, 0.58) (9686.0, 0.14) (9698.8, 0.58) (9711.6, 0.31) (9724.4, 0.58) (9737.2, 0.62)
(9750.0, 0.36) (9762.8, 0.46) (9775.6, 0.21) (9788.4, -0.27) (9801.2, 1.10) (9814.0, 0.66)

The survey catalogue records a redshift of 0.785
